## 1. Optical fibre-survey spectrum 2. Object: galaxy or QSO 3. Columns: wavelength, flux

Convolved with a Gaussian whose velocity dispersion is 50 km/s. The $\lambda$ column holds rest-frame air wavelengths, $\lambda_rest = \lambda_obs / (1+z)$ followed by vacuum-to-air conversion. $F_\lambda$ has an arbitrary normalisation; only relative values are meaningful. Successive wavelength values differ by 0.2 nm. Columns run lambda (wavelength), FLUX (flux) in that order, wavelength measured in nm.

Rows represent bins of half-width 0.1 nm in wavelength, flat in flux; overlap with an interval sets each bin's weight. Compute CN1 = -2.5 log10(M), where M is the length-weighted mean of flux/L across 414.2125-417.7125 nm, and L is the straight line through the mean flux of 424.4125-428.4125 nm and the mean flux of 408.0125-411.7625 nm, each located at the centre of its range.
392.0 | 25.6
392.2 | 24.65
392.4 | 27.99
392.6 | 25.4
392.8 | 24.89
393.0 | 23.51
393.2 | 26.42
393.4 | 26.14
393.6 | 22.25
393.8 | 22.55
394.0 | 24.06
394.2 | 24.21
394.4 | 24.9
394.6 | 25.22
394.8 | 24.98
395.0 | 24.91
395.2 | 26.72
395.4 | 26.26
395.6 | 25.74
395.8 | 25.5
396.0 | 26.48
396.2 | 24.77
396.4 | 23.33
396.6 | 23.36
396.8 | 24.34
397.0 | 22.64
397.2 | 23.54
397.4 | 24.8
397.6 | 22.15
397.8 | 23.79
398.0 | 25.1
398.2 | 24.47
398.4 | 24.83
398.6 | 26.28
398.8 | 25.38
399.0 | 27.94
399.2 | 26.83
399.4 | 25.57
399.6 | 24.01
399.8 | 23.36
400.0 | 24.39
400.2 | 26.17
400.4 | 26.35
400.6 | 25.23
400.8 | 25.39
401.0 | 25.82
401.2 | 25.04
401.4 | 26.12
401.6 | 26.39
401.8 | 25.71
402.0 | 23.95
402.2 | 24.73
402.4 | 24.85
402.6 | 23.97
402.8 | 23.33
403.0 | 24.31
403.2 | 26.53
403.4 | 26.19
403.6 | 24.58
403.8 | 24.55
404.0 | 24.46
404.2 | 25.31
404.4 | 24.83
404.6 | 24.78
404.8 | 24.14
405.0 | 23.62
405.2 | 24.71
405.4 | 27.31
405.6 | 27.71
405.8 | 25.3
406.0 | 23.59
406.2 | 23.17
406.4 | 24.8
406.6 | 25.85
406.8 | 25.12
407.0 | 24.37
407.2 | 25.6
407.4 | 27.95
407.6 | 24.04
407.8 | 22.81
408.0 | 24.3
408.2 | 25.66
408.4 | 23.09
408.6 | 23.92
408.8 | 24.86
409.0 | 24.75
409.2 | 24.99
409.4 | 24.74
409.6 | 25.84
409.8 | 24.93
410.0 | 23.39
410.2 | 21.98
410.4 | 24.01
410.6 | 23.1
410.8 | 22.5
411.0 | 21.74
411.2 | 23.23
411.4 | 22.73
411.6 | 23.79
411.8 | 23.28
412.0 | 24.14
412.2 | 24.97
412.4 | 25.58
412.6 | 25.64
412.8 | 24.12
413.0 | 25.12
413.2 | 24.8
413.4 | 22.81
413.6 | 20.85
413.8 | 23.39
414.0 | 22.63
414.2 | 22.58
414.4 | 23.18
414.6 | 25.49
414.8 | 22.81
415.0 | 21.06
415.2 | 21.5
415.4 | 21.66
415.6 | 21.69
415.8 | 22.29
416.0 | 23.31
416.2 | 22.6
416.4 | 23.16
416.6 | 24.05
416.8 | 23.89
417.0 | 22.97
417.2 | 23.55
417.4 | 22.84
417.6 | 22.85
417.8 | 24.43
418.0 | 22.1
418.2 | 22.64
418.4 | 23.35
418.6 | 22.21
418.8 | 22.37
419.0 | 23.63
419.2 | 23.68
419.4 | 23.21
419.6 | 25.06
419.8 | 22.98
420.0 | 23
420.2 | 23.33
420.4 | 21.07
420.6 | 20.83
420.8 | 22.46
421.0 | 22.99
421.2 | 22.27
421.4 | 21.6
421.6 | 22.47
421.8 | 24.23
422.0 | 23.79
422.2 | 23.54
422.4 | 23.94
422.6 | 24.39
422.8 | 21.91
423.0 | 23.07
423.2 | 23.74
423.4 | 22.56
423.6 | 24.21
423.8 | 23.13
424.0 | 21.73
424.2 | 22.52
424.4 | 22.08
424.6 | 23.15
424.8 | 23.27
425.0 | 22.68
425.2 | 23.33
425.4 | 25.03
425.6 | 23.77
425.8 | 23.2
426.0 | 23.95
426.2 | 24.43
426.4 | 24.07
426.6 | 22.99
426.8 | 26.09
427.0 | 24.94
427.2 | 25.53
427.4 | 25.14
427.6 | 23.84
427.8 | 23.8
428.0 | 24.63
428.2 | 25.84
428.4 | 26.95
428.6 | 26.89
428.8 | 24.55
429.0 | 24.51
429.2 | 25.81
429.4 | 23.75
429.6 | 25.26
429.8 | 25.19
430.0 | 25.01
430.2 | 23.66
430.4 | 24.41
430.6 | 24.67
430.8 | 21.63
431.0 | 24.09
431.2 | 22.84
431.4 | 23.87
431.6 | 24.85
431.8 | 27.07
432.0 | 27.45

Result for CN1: 0.05 mag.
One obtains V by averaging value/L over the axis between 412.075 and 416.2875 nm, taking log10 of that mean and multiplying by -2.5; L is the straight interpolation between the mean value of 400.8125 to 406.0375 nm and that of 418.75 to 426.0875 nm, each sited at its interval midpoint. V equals 0.033 mag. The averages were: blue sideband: 25.1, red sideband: 23.1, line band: 23.2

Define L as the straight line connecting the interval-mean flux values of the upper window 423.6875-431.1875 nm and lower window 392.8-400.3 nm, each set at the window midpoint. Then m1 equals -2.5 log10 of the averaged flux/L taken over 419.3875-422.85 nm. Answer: 0.06 mag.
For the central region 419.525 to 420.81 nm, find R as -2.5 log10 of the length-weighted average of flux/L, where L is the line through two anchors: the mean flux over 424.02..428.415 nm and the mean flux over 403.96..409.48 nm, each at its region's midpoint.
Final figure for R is 0.08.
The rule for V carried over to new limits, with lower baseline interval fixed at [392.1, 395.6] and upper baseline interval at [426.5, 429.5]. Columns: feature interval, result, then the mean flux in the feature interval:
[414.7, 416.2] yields 0.14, 22.1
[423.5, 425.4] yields 0.09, 23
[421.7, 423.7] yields 0.07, 23.5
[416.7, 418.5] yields 0.08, 23.2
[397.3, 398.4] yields 0.04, 24.1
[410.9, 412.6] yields 0.05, 23.8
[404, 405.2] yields 0.02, 24.5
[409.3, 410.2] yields 0.03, 24.4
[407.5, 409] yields 0.04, 24.1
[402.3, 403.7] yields 0.01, 24.8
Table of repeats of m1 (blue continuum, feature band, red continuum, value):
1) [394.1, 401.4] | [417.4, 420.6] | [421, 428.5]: 0.047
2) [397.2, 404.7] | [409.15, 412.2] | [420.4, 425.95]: 0.023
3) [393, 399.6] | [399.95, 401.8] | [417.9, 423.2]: -0.053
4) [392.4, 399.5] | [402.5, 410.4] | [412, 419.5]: -0.033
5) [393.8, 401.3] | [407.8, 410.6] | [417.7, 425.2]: -0.012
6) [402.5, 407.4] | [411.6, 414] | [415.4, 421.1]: -0.010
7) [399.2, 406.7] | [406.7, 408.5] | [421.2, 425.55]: -0.007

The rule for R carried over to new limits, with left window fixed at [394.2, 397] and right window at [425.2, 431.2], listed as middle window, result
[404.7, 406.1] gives -0.01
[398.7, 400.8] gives -0.02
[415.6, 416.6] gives 0.09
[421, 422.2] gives 0.08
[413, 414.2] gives 0.08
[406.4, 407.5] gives -0.04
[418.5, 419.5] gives 0.08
